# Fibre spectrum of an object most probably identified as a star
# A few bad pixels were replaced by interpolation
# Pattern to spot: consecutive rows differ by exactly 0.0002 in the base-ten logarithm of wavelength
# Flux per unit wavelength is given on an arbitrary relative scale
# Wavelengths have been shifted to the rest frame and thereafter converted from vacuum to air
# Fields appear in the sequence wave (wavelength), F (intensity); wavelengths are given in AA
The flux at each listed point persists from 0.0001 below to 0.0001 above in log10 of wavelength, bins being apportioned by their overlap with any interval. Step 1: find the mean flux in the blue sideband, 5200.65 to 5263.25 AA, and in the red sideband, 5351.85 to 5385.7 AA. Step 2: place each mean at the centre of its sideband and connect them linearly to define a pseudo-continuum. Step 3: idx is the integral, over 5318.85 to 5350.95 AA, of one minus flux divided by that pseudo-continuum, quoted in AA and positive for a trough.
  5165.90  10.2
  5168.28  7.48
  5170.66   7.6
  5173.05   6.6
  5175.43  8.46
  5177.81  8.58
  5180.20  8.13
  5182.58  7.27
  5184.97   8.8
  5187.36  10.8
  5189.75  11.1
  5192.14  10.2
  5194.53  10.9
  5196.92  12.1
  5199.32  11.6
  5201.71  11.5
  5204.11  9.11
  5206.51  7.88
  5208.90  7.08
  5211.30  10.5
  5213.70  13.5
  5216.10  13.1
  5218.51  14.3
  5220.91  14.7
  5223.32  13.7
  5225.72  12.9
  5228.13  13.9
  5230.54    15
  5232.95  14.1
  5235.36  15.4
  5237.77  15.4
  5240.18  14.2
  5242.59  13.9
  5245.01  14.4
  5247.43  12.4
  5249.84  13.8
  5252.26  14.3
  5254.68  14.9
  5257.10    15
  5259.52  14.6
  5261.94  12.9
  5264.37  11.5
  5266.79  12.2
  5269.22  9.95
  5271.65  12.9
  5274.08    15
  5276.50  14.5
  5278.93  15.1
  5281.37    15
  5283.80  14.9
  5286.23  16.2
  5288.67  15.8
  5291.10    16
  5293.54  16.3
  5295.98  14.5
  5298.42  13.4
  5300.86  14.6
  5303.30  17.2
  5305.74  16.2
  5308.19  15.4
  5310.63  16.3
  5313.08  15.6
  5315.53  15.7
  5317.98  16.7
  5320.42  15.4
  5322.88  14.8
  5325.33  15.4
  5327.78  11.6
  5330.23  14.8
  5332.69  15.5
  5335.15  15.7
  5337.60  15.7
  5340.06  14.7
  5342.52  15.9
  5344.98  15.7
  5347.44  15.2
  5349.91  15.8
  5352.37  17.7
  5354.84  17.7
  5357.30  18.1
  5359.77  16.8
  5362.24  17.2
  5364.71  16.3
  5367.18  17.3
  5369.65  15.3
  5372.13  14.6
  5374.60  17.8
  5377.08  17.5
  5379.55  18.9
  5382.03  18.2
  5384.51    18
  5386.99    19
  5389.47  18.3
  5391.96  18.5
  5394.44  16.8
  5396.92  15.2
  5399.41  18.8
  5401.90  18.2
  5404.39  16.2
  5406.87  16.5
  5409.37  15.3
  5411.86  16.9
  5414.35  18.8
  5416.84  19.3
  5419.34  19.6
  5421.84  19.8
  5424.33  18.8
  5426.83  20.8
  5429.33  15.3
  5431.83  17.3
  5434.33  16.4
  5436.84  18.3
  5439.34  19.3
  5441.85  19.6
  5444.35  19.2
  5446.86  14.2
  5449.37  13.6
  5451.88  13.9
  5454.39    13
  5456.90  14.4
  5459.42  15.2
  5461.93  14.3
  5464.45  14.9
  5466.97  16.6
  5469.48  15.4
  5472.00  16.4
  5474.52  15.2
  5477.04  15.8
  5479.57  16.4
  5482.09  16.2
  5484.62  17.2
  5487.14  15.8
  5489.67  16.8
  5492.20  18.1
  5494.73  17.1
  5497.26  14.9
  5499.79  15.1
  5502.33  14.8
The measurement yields 2.2 AA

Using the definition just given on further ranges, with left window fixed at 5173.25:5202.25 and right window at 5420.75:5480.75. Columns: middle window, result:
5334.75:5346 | -1.6 AA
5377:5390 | -3.2 AA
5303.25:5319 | -3.9 AA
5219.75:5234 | -4.3 AA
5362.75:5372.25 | -1.2 AA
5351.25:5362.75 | -2.8 AA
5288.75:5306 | -4.0 AA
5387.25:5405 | -3.0 AA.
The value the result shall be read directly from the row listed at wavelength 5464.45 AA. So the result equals 14.9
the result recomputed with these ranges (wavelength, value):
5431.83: 17.3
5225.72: 12.9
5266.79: 12.2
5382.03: 18.2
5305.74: 16.2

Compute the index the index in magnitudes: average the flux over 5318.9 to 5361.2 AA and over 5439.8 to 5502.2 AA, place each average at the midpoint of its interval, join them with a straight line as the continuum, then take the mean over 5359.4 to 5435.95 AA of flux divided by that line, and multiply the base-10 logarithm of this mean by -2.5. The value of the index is -0.12 mag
